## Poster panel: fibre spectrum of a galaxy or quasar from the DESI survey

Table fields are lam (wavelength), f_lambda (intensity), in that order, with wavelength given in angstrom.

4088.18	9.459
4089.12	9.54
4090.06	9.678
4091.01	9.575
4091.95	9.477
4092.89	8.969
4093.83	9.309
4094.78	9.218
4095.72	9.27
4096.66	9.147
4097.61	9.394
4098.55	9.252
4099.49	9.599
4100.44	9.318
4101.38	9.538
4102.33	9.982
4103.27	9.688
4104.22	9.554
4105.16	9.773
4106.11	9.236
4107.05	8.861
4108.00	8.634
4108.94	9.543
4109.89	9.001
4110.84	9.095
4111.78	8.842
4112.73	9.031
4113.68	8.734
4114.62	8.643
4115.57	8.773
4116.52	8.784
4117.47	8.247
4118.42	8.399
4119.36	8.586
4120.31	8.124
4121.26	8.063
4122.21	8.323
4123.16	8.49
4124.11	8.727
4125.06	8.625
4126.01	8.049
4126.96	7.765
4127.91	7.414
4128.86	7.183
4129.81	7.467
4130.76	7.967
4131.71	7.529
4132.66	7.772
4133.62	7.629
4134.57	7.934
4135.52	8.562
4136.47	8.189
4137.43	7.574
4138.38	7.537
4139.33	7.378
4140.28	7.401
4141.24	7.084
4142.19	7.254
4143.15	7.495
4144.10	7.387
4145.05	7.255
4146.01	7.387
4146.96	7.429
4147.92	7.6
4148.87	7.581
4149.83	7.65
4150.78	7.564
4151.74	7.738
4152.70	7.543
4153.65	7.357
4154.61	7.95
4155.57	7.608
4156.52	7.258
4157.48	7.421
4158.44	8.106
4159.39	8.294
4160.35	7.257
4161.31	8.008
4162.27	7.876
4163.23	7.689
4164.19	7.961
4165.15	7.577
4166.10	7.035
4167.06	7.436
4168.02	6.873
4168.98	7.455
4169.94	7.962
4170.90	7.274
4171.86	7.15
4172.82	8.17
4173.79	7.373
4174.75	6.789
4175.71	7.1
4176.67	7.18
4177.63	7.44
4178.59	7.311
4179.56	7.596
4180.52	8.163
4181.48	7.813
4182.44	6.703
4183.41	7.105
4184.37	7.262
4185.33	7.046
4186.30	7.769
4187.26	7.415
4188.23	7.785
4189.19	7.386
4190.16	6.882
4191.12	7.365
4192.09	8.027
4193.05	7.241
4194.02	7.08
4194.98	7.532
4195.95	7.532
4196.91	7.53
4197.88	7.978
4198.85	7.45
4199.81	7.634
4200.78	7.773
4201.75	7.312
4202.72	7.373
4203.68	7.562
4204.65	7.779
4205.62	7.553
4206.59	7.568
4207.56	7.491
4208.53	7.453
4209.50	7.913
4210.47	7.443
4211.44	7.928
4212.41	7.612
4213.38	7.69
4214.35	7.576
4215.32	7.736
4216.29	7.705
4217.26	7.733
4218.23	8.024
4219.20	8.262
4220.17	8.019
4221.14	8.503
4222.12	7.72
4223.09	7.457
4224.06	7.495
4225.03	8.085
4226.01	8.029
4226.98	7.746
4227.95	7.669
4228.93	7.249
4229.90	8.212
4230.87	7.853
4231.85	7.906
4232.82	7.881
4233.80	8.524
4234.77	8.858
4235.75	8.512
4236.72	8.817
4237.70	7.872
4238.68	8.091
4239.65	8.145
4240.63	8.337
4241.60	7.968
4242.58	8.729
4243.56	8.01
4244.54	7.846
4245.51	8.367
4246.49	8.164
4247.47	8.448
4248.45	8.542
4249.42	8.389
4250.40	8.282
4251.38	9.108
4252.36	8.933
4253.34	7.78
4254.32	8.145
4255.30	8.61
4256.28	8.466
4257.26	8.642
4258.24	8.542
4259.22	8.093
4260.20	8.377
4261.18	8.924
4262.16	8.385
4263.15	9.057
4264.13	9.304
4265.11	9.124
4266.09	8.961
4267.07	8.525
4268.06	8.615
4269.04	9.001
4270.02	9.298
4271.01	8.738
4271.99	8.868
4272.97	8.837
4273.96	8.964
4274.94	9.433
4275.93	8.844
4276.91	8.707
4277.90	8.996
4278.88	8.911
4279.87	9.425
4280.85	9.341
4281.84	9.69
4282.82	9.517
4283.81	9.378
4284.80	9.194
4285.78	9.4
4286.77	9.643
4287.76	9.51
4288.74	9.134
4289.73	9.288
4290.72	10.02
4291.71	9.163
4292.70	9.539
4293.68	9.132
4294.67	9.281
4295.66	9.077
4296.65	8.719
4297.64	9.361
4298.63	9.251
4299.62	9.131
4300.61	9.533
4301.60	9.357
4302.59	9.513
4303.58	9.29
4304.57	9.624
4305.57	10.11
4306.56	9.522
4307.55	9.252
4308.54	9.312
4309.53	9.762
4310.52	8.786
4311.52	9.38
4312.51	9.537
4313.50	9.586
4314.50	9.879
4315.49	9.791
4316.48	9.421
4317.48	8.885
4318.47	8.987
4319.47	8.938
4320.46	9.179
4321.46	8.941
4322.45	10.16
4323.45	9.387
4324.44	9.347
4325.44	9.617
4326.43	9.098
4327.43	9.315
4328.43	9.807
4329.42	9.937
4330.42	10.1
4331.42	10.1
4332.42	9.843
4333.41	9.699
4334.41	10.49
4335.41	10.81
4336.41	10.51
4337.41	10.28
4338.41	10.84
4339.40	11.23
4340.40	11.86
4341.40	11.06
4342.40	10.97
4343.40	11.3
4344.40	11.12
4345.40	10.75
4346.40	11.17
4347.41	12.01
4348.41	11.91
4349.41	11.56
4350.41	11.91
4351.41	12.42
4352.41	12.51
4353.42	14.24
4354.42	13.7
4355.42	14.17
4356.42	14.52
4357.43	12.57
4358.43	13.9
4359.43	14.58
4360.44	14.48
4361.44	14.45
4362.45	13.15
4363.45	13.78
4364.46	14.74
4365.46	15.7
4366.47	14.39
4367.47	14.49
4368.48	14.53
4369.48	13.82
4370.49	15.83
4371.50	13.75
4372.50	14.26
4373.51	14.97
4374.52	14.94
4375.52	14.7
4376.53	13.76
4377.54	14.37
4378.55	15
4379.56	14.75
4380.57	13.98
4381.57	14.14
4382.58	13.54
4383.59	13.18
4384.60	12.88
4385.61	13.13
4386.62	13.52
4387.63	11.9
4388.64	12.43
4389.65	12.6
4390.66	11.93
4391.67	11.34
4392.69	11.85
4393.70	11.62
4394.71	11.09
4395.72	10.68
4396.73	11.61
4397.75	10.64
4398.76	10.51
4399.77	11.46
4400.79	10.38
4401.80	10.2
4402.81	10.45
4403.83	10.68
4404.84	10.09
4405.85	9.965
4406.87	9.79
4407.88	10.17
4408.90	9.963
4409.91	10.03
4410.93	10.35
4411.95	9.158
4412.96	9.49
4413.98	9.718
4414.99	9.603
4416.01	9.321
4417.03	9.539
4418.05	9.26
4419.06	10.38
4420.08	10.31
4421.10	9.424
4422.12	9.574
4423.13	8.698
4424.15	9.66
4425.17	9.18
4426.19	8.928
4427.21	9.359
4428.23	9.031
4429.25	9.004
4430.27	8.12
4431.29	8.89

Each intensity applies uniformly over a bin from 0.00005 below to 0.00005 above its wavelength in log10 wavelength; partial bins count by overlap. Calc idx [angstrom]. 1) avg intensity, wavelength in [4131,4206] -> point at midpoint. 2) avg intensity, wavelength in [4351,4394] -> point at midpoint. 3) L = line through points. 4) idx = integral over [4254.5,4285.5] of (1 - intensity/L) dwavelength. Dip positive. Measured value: 5.0 angstrom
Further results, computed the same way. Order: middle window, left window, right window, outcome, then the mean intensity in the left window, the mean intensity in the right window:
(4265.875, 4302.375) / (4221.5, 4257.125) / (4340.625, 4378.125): 3.4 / 8.18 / 13.4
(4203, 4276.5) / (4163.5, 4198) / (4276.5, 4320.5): 1.3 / 7.42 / 9.35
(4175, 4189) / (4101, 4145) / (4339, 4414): 2.9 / 8.33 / 12.5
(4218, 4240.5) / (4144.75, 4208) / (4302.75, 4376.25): 1.9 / 7.51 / 11.5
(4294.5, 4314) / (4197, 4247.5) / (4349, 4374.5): 3.6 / 7.9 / 14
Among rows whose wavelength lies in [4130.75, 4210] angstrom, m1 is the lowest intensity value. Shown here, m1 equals 6.703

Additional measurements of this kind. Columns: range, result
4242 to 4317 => 7.78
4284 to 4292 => 9.134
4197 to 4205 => 7.312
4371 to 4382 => 13.75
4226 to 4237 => 7.249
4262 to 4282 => 8.385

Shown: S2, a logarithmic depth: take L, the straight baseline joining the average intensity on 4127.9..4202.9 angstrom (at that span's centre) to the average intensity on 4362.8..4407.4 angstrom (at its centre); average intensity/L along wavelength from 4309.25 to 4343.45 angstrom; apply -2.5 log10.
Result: 0.15 mag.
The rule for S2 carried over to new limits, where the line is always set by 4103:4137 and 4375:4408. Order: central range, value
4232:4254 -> 0.209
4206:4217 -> 0.257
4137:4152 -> 0.179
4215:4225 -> 0.237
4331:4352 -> 0.036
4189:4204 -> 0.258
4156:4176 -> 0.203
